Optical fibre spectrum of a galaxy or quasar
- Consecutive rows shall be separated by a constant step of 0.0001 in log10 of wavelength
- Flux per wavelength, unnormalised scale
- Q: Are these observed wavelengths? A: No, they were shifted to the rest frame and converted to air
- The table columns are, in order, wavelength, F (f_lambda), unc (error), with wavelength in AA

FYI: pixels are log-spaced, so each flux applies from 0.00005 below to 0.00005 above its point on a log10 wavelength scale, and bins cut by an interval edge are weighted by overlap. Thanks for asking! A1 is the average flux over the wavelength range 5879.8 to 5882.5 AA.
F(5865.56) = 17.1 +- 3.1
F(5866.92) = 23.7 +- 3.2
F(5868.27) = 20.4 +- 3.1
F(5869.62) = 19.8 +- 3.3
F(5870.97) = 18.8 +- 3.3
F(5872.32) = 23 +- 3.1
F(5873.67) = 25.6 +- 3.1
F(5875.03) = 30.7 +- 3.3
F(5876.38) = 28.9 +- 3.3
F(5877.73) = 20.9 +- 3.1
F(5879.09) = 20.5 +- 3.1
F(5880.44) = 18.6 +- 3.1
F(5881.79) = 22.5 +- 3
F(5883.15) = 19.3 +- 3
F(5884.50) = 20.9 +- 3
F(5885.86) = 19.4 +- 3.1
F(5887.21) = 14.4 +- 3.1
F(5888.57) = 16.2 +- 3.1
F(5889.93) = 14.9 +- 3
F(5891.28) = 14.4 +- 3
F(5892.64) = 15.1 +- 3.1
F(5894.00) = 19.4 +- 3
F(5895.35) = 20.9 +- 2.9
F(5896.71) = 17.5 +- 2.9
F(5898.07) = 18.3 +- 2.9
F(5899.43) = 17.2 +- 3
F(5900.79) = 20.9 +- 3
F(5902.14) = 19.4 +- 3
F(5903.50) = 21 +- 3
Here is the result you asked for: 20.6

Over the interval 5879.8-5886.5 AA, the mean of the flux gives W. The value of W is 20.1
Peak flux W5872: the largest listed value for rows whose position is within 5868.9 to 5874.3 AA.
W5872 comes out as 25.6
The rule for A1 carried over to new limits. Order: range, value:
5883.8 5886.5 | 20.2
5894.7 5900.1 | 18.4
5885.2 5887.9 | 16.9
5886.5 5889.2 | 15.3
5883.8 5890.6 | 17.2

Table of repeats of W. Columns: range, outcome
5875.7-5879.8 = 23.4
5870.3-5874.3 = 22.5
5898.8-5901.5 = 19.1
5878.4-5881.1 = 19.5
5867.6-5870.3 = 20.1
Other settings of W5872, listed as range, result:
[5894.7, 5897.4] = 20.9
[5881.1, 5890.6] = 22.5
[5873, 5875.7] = 30.7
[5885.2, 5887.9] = 19.4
